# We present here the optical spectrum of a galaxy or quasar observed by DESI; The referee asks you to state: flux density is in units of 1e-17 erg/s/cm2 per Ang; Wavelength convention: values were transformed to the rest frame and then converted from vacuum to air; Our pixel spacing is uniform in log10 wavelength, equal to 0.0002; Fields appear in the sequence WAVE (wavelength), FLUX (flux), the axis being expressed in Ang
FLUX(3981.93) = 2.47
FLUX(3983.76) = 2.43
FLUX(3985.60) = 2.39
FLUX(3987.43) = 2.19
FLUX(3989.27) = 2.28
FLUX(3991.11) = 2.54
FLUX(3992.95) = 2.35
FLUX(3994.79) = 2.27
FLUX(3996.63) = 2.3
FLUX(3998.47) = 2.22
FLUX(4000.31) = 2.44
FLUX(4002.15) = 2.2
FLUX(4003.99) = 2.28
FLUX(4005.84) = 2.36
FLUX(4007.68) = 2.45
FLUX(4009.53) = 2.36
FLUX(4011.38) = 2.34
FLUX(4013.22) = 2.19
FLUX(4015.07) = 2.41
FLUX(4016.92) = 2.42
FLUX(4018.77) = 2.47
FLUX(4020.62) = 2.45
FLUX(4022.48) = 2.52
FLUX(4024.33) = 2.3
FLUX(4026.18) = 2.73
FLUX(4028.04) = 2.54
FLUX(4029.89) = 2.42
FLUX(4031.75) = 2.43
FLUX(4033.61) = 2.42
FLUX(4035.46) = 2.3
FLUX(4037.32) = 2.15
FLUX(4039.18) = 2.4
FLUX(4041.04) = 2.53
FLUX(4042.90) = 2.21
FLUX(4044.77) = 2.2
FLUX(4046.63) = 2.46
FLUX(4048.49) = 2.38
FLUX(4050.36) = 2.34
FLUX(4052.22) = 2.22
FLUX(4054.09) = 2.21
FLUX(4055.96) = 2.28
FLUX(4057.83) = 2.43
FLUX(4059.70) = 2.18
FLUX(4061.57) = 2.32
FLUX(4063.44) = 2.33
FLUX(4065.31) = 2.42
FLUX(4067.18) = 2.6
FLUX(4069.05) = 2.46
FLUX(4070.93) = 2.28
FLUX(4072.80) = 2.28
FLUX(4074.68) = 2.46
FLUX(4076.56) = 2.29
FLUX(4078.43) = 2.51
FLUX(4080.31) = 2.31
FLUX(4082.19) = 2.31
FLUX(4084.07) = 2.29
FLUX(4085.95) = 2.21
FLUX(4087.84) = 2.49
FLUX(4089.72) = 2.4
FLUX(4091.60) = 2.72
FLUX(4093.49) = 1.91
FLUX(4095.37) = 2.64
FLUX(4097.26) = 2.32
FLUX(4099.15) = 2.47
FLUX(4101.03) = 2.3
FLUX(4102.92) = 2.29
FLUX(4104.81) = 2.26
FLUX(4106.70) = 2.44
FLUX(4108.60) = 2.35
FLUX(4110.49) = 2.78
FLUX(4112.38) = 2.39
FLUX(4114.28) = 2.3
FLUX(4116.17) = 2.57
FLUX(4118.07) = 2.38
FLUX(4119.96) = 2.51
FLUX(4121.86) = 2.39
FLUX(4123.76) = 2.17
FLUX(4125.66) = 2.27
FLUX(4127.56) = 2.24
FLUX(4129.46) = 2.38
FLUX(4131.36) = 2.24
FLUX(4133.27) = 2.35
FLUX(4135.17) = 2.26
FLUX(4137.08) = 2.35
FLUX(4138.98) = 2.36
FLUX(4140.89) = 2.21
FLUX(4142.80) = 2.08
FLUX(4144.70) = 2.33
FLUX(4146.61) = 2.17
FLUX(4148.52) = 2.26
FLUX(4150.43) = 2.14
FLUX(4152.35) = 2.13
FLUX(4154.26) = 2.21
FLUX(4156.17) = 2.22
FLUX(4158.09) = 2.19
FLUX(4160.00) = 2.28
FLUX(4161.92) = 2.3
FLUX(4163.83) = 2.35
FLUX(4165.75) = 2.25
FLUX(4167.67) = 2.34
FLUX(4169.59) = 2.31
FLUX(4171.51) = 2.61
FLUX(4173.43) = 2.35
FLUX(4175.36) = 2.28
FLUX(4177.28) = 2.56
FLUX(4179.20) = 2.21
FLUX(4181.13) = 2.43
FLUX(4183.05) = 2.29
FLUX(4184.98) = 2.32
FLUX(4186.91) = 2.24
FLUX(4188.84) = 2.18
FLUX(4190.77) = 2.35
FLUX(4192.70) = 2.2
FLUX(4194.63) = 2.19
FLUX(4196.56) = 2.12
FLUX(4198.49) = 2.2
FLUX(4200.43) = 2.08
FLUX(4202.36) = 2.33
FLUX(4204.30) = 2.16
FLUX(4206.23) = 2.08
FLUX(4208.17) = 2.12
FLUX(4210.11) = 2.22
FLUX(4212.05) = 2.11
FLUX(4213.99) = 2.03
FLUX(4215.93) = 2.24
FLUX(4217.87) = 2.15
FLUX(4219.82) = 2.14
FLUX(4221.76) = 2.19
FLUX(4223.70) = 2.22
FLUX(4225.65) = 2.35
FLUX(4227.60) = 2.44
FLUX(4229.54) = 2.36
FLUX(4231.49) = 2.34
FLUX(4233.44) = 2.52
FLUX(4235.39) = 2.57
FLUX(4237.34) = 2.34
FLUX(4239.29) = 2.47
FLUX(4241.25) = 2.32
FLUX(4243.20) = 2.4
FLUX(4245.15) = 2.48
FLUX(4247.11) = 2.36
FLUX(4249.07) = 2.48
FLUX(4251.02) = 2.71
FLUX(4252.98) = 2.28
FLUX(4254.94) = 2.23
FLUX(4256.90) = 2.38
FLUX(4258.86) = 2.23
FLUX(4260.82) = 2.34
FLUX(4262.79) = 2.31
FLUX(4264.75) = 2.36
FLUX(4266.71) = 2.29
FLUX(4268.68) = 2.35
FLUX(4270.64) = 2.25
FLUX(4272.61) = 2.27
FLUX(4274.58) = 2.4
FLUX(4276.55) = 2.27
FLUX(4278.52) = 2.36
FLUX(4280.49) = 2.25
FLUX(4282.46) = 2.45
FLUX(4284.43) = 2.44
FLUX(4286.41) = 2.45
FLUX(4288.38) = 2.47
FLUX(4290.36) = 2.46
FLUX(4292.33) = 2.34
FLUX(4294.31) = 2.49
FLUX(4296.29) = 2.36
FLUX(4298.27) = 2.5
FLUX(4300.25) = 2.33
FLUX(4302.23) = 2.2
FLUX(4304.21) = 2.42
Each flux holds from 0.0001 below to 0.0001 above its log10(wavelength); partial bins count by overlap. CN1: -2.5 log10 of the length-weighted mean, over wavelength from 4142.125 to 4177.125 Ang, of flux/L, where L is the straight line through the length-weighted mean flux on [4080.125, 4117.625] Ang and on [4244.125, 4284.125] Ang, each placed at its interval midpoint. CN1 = 0.05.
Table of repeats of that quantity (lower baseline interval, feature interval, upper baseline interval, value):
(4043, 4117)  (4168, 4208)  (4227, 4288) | 0.05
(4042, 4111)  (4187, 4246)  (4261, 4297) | 0.05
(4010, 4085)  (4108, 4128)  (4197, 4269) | -0.03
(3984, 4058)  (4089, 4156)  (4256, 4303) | 0.01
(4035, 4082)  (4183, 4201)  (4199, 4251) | 0.04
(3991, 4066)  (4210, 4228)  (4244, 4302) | 0.08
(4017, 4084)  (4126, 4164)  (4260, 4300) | 0.06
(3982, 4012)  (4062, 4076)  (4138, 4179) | -0.04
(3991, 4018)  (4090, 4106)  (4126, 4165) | -0.04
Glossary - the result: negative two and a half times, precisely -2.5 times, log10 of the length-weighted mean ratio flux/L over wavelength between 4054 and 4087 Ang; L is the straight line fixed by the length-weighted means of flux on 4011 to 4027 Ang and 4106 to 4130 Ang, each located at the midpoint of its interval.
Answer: 0.03 mag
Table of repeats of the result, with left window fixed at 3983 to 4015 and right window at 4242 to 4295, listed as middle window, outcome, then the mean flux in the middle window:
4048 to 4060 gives 0.022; 2.29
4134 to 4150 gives 0.048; 2.25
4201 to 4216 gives 0.101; 2.15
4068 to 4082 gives -0.012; 2.37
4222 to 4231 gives 0.017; 2.33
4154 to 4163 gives 0.052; 2.25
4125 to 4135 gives 0.027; 2.29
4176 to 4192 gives 0.019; 2.32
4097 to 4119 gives -0.027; 2.41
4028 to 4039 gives -0.014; 2.37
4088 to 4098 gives -0.028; 2.41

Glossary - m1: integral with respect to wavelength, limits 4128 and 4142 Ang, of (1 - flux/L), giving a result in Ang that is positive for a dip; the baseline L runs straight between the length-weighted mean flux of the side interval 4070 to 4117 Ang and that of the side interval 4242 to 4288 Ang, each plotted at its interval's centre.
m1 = 0.4 Ang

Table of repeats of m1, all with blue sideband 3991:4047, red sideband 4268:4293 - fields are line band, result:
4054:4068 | 0.1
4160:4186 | 0.2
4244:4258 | -0.3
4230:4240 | -0.3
